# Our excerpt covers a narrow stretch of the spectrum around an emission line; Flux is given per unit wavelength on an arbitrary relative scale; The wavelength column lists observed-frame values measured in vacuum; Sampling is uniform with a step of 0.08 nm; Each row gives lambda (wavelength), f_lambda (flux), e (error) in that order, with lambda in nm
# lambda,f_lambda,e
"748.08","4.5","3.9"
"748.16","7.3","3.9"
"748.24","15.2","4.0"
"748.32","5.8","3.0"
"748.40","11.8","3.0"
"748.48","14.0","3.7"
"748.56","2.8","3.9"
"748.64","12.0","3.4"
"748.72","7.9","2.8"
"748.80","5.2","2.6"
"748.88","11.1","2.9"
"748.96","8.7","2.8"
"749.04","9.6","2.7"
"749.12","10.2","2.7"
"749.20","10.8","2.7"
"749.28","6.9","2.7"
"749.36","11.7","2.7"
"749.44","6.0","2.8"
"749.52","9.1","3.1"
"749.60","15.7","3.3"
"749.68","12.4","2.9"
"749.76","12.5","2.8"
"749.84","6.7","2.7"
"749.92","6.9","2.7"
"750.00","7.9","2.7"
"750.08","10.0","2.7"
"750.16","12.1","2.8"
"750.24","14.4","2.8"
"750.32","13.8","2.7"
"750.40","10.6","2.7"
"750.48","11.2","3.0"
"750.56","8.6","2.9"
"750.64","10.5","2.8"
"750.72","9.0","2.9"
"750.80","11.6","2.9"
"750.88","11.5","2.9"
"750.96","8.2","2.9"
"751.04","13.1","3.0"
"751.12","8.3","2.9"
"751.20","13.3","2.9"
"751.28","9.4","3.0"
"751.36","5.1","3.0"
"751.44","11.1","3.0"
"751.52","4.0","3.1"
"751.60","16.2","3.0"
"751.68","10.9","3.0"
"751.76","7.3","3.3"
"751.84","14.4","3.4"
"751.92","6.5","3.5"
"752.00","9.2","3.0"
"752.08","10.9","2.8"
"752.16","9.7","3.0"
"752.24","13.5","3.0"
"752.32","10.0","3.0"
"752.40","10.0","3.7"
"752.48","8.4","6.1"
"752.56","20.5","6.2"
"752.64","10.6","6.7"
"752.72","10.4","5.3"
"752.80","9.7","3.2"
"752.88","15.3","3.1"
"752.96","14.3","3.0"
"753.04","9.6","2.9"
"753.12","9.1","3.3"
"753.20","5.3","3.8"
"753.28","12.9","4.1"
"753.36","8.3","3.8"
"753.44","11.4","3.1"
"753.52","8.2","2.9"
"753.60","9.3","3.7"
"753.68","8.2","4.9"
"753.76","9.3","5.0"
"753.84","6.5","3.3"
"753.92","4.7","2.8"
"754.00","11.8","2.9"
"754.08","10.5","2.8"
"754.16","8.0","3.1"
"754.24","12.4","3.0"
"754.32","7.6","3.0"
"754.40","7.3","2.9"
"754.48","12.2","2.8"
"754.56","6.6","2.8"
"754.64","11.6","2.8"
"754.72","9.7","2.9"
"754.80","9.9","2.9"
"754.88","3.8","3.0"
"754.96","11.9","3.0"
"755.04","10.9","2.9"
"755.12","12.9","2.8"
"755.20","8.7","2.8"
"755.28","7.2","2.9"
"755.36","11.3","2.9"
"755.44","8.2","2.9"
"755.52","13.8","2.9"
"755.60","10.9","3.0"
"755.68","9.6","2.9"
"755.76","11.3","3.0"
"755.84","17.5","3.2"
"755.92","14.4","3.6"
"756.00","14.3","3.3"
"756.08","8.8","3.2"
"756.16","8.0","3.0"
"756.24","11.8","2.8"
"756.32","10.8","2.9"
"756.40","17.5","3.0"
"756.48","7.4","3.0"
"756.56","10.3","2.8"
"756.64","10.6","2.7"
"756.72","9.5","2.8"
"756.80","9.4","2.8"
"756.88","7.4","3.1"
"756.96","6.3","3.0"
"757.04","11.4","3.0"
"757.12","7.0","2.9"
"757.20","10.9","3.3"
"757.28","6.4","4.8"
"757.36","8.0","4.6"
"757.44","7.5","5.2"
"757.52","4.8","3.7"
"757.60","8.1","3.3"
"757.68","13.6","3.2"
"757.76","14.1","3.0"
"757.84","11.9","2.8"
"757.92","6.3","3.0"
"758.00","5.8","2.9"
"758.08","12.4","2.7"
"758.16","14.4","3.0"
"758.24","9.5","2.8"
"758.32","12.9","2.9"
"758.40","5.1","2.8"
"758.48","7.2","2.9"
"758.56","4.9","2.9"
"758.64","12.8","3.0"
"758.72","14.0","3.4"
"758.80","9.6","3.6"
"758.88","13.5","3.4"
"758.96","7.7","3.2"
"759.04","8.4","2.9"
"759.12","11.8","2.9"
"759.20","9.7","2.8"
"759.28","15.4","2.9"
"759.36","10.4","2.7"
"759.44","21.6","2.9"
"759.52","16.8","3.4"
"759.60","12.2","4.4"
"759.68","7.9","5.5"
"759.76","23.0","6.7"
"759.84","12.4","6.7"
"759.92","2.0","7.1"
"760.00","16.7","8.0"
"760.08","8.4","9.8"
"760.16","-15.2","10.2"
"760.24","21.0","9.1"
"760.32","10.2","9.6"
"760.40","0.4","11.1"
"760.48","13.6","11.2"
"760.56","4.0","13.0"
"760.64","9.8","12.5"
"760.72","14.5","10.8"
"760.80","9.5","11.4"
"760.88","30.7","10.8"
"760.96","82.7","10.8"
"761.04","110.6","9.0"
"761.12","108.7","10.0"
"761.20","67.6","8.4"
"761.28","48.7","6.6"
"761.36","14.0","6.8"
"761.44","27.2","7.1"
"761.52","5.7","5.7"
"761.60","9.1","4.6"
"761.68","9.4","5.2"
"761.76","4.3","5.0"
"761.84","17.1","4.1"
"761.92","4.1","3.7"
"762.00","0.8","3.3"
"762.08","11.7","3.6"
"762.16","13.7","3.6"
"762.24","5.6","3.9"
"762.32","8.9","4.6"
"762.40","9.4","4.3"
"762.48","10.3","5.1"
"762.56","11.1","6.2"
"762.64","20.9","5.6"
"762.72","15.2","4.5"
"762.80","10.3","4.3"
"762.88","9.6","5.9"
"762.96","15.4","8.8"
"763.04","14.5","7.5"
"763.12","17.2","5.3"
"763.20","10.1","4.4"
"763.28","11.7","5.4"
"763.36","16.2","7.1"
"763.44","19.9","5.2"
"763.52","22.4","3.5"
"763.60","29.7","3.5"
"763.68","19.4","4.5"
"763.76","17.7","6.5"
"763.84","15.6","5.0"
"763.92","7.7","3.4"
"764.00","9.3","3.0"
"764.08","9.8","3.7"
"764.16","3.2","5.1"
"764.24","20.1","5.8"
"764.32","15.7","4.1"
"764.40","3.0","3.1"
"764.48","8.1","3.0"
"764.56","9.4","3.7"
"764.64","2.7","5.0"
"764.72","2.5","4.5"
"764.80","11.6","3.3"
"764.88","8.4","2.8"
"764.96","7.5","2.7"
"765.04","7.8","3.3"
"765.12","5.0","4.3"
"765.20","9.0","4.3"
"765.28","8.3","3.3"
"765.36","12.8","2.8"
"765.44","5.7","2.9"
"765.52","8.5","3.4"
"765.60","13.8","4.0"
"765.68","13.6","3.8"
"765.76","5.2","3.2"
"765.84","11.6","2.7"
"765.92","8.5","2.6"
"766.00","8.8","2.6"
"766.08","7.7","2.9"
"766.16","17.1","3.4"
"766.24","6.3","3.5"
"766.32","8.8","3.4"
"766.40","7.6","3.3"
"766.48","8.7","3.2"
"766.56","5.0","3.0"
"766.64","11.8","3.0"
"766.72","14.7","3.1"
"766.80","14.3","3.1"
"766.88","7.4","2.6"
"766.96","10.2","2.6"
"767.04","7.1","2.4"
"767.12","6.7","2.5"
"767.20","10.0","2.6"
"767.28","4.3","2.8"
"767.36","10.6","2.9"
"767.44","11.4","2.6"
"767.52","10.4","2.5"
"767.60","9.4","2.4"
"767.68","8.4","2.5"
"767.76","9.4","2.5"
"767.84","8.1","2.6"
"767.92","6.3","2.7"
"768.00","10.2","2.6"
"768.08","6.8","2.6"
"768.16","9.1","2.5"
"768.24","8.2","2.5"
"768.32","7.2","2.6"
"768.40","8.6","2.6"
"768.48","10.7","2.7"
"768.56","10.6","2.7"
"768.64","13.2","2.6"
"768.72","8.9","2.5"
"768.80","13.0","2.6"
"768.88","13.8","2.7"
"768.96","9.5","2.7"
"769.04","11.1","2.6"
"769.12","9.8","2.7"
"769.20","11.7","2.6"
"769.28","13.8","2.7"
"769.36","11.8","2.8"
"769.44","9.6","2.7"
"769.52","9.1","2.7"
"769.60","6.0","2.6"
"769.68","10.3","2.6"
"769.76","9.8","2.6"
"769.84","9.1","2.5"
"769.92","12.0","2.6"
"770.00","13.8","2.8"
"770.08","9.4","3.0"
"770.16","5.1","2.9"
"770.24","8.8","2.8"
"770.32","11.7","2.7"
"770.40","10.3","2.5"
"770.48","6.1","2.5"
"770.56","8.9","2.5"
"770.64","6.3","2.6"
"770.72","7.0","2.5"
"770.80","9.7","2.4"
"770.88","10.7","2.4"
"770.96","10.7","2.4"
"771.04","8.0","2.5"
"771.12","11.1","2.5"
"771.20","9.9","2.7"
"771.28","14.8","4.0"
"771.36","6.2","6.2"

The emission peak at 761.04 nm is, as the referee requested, H-alpha 6563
